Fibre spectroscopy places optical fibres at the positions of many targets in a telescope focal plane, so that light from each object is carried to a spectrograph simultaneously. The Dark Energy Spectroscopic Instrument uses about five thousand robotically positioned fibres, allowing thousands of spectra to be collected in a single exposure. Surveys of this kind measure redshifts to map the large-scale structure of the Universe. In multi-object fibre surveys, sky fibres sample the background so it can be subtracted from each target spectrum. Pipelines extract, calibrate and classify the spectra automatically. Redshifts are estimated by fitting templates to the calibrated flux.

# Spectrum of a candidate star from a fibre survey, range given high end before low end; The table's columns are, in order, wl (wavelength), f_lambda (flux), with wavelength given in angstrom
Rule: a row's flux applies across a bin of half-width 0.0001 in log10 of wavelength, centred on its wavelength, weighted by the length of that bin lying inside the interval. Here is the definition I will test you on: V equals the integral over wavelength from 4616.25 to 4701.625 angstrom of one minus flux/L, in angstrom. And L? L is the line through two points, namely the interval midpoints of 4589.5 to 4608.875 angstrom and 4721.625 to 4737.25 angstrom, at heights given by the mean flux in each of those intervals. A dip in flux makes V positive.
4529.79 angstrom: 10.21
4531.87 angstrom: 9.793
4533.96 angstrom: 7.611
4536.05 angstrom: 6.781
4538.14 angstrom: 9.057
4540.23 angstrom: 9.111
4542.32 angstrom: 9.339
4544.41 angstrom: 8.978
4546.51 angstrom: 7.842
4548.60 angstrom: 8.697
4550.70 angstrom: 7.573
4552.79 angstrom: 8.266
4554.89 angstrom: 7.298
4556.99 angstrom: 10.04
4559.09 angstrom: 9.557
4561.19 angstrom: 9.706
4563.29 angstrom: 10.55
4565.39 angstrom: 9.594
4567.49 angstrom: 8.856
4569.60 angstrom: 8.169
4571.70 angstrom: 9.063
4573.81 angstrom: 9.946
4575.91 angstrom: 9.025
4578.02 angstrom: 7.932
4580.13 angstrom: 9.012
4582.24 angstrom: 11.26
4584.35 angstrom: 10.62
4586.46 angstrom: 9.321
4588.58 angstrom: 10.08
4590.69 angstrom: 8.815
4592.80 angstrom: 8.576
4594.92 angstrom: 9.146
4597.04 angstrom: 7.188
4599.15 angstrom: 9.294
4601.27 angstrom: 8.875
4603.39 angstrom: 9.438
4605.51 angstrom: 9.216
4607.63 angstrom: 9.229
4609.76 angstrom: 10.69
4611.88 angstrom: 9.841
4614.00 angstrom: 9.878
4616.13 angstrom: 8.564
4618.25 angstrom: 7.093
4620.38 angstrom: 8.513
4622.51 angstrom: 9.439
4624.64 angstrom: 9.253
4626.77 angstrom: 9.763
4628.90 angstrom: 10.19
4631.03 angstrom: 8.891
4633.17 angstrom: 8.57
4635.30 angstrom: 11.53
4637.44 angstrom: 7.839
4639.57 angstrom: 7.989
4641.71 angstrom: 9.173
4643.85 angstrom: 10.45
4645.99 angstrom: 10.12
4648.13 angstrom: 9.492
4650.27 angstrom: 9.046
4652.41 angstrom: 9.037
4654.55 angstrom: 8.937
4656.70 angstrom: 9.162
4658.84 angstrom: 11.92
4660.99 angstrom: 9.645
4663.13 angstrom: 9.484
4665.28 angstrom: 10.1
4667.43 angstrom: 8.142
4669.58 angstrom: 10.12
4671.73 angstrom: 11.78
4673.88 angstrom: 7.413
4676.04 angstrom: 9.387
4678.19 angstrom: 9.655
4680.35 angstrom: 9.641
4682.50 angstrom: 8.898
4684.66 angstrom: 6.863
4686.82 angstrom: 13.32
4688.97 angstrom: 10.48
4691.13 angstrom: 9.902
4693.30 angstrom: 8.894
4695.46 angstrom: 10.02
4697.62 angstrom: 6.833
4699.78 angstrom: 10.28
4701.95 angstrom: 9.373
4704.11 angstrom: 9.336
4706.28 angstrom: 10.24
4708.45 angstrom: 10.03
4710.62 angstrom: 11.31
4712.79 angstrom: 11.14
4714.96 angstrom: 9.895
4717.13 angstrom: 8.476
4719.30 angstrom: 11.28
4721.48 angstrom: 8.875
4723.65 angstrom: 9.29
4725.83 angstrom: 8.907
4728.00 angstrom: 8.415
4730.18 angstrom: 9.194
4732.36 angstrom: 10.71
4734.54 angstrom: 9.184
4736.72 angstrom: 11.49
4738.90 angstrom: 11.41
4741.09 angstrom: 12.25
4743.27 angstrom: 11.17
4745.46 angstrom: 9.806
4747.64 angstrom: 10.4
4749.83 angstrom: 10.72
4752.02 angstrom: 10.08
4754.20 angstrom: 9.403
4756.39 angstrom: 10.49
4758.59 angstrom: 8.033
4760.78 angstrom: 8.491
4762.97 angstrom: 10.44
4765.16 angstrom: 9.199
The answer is -2.3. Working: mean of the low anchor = 8.89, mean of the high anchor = 9.49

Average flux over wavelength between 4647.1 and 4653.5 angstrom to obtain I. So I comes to 9.2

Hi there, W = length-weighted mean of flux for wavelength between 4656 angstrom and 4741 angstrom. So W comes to 9.79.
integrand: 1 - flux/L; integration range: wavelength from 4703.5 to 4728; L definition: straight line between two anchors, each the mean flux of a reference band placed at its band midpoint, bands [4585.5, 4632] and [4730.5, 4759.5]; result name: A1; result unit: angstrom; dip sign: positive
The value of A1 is 0.67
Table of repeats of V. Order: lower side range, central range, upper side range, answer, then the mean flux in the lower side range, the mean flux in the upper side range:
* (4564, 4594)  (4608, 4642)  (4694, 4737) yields 0.9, 9.32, 9.67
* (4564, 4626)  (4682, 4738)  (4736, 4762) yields 1.6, 9.18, 10.3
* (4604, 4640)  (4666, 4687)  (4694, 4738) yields 0.3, 9.23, 9.72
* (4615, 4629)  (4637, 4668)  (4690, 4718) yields -0.8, 8.89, 9.68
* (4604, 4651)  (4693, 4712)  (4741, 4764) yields 0.2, 9.31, 10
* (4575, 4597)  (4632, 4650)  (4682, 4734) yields 0.1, 9.28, 9.67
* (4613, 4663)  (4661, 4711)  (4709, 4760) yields 0.5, 9.33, 10.1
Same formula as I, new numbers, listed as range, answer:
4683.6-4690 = 10.2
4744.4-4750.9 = 10.3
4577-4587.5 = 9.64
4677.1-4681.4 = 9.64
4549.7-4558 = 8.29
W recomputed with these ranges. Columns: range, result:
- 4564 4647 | 9.25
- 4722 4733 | 9.23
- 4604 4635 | 9.28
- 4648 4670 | 9.54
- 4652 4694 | 9.65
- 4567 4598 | 9.14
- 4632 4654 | 9.31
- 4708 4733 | 9.77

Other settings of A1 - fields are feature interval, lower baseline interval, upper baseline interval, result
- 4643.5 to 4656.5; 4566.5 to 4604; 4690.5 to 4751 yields 0.1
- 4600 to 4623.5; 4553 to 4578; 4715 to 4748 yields 0.6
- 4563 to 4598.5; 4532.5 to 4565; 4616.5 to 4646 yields -1.3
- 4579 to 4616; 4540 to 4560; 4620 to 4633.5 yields -1.5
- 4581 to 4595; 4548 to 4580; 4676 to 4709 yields -1.0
